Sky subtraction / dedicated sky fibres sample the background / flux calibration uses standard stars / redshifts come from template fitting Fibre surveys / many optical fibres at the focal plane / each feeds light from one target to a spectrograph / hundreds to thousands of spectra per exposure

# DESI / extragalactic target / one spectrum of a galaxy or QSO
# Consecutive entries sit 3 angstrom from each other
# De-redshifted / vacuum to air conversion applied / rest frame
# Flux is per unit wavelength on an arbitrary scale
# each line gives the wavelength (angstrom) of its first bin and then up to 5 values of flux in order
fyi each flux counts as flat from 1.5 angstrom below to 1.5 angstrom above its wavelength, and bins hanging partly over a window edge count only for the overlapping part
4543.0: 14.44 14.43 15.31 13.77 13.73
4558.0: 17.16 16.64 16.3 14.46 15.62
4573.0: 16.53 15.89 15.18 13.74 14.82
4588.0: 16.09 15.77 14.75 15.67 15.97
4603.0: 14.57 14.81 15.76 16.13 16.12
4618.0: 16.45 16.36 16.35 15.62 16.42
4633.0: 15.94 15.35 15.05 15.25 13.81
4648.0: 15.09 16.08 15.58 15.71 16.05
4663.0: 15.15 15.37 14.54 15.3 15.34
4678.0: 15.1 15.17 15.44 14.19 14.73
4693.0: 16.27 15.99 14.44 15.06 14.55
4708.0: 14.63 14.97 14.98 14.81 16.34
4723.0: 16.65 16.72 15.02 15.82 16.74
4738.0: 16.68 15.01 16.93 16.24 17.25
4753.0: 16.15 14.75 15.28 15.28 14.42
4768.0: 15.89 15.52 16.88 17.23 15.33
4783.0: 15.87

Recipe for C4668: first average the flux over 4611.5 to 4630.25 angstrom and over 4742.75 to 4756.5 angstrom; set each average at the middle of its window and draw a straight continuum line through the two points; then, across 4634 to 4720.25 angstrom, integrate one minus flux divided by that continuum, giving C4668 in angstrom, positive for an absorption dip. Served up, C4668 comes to 5.8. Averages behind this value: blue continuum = 16.2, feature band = 15.2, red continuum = 16.4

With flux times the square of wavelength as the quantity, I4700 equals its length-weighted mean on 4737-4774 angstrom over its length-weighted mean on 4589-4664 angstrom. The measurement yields 1.07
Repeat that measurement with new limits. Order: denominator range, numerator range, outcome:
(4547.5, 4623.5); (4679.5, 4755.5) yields 1.07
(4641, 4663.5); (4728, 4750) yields 1.09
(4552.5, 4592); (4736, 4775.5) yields 1.11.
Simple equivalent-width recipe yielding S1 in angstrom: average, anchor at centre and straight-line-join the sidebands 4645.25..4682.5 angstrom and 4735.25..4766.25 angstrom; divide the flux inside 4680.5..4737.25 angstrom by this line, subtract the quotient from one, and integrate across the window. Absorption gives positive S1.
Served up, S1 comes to 0.7 angstrom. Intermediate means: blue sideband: 15.3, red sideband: 15.8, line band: 15.4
